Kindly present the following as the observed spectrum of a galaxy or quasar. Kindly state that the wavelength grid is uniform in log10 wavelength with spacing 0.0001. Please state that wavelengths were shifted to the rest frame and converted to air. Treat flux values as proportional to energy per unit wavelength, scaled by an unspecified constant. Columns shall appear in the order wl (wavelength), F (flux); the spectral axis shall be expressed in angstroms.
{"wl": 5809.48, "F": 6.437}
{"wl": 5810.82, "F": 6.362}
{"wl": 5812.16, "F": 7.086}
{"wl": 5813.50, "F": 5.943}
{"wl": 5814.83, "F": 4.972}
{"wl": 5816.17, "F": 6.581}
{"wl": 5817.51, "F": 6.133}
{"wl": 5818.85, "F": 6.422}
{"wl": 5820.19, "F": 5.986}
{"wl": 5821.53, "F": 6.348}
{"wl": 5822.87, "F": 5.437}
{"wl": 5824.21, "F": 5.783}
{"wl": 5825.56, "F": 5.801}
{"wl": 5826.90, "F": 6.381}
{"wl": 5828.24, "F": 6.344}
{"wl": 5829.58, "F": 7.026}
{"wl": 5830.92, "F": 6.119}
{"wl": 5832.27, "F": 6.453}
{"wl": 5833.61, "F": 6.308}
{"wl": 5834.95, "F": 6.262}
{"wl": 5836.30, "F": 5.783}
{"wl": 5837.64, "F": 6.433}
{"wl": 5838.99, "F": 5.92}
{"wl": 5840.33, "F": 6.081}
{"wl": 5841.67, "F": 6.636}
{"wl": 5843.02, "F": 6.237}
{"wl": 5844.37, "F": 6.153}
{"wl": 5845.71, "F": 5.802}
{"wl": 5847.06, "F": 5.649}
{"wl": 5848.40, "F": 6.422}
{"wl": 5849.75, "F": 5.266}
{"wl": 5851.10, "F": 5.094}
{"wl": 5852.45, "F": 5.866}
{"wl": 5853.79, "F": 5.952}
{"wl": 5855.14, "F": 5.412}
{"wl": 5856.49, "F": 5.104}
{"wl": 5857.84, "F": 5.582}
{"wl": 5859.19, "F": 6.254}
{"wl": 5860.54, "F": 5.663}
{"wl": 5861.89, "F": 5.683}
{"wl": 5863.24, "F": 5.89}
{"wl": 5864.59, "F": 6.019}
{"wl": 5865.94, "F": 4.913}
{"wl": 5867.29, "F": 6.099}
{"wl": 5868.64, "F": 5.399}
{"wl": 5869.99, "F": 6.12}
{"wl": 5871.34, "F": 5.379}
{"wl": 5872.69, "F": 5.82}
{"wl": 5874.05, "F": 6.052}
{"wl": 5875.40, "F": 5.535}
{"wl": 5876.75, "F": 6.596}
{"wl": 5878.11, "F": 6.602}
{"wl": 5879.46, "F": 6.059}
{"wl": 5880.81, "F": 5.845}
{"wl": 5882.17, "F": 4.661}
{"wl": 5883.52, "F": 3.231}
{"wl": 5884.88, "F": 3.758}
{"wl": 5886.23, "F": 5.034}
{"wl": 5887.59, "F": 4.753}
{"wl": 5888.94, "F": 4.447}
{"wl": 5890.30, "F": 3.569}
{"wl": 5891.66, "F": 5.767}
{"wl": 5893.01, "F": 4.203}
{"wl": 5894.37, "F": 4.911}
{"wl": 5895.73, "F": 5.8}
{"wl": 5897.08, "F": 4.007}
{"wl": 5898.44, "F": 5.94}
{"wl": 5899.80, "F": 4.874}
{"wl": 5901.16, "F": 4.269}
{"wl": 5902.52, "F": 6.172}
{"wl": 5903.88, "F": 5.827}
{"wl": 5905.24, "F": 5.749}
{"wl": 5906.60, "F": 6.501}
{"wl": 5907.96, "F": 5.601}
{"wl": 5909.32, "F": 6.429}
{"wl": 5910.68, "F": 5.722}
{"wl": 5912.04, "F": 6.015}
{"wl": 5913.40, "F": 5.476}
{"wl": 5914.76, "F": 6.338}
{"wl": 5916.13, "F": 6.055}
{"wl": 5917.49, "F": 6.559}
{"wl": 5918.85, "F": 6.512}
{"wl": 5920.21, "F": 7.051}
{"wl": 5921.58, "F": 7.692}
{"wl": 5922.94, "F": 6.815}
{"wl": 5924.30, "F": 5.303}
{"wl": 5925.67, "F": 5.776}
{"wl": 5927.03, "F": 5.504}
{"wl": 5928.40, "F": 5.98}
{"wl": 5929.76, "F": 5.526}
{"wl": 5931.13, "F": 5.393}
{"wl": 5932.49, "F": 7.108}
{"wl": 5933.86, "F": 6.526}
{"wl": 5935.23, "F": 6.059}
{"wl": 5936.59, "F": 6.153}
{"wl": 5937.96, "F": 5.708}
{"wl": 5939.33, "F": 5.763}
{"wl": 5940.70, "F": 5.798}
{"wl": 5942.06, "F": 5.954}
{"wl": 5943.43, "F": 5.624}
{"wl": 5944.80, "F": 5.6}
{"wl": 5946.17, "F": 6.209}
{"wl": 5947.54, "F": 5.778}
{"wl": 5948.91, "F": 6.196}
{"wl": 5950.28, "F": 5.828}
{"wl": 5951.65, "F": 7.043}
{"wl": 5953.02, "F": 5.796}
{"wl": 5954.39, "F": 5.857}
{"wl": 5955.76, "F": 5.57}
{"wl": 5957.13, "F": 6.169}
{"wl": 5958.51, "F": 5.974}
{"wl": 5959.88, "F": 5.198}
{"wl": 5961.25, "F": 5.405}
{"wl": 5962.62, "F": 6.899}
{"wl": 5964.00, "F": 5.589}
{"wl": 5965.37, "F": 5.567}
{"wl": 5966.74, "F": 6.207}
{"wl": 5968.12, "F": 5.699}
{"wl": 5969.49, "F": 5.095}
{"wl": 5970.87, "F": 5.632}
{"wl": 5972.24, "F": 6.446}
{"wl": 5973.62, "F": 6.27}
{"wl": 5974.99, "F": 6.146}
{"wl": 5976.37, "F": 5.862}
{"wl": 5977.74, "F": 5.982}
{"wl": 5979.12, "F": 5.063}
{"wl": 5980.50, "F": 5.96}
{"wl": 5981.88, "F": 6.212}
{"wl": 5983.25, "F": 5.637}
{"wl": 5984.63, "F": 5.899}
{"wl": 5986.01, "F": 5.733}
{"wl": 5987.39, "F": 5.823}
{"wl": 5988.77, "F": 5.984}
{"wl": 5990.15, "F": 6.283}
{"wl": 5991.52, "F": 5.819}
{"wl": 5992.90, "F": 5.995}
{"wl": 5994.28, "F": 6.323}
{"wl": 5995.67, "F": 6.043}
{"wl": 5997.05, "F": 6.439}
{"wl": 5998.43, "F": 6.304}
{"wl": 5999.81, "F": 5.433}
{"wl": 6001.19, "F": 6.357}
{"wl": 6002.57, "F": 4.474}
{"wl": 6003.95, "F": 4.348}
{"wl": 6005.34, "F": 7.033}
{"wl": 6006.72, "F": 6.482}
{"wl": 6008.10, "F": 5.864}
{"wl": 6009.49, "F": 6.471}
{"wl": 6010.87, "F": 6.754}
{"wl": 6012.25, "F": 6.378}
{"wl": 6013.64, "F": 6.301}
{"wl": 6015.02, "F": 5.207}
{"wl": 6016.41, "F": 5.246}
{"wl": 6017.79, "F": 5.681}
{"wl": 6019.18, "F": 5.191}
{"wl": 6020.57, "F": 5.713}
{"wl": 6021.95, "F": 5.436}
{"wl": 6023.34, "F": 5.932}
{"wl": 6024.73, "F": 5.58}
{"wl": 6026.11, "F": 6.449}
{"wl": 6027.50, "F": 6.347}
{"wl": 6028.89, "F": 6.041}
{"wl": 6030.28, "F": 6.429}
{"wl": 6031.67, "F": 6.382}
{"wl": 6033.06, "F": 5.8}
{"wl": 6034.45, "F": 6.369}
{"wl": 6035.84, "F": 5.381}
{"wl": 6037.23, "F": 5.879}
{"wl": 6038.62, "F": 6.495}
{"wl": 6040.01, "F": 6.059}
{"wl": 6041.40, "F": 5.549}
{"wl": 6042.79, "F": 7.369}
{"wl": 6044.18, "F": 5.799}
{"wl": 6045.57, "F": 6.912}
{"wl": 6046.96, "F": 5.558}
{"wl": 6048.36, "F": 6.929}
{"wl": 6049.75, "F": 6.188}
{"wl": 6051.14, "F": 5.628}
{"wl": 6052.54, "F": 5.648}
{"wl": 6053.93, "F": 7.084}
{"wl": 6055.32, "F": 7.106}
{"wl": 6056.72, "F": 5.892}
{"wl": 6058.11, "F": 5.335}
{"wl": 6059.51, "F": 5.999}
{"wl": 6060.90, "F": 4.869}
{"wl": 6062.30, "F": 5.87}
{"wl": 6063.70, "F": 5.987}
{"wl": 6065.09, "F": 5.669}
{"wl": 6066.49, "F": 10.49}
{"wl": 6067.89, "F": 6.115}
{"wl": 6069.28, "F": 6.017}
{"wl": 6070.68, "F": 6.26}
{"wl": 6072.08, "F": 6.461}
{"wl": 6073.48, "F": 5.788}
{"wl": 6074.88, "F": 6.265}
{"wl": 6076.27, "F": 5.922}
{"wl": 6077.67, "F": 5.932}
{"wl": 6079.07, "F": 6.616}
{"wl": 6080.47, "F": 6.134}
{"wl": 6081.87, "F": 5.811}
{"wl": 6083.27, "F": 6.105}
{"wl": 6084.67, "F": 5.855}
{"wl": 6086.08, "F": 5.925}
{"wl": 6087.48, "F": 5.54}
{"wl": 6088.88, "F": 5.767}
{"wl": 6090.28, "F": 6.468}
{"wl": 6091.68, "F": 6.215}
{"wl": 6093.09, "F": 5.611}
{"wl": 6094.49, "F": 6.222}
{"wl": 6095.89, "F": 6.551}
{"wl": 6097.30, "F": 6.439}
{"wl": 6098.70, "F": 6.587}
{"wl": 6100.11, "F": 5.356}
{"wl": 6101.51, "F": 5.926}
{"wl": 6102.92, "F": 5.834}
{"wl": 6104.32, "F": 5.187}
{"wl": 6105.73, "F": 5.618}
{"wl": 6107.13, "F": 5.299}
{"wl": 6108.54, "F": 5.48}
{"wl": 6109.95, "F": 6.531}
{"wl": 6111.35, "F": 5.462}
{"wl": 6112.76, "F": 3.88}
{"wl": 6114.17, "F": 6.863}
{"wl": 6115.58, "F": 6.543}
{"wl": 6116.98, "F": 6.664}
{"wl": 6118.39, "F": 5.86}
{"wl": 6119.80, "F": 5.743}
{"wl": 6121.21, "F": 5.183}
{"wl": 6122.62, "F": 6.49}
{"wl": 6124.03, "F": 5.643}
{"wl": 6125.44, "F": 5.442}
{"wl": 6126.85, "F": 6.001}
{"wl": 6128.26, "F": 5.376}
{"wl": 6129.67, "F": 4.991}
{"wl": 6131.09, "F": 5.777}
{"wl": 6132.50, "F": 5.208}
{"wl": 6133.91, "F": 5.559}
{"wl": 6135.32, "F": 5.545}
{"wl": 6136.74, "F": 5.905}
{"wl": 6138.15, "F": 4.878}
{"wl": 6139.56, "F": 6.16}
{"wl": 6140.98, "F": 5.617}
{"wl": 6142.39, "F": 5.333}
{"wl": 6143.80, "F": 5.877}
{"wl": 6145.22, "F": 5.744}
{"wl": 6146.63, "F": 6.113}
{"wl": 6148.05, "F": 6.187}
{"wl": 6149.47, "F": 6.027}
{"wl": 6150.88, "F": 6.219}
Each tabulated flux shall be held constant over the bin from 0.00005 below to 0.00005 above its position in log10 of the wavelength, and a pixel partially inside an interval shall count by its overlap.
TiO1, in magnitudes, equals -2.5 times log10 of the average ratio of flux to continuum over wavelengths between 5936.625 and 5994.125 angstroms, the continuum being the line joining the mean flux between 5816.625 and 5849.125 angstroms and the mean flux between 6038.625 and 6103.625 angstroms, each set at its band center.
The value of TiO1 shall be 0.05 mag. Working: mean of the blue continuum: 6.16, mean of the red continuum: 6.17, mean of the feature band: 5.89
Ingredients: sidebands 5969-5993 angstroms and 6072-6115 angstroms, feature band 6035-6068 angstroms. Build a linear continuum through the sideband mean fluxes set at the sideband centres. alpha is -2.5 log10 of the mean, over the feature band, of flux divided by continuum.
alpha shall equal -0.06 mag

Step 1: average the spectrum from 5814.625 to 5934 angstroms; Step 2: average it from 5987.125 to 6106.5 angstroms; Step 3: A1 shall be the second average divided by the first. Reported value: 1.0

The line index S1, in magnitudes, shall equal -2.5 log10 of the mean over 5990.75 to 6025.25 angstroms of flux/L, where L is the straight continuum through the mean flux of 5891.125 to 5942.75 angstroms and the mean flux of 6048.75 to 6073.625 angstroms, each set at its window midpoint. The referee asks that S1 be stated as 0.04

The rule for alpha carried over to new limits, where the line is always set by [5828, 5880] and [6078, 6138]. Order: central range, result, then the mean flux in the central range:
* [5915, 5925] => -0.11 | 6.56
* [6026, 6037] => -0.05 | 6.12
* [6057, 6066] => 0.02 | 5.75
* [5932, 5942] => -0.04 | 6.13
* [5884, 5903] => 0.23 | 4.79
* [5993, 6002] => -0.04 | 6.12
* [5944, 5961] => 0.00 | 5.92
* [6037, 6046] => -0.08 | 6.3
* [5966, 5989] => 0.01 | 5.86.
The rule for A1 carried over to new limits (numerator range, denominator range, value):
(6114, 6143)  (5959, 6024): 0.98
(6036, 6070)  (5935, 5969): 1.06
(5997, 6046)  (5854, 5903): 1.13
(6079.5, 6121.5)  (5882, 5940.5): 1.05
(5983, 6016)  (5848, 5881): 1.03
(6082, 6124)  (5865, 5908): 1.11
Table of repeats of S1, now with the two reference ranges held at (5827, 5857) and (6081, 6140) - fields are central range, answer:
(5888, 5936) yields 0.039 mag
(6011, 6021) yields 0.027 mag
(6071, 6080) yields -0.062 mag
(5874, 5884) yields 0.076 mag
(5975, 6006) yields 0.006 mag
